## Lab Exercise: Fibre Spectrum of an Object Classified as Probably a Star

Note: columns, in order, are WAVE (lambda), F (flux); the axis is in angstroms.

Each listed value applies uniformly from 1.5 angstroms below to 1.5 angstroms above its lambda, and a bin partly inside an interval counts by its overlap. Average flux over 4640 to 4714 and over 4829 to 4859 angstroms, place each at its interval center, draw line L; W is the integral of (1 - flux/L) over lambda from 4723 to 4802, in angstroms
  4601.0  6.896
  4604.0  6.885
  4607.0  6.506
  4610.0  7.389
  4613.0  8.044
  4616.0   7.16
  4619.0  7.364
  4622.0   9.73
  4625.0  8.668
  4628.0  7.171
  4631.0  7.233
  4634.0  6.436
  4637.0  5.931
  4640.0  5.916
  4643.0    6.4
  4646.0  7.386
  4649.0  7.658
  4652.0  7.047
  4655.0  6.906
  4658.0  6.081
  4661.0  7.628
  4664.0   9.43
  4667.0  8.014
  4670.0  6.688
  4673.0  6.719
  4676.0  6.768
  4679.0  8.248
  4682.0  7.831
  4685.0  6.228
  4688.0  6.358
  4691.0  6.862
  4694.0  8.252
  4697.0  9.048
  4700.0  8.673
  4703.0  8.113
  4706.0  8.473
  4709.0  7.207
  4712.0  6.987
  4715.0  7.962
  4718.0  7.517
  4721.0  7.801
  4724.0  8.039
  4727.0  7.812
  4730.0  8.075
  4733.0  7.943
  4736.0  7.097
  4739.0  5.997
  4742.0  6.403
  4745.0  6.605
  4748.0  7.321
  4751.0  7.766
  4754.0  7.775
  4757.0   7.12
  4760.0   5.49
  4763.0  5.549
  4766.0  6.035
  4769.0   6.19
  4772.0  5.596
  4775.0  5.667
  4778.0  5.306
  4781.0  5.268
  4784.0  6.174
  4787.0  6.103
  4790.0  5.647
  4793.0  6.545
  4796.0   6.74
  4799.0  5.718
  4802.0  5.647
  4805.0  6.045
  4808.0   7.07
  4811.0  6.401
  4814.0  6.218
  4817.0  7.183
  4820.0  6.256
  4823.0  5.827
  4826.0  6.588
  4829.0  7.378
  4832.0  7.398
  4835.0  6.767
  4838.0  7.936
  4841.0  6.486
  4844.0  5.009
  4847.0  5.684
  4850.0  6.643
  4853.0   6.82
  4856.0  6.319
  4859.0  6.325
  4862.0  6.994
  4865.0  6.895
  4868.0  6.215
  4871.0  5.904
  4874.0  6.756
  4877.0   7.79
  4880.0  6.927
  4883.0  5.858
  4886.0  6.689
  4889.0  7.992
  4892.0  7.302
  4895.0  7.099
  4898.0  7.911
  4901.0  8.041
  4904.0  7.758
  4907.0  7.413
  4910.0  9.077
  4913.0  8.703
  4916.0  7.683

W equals 5.6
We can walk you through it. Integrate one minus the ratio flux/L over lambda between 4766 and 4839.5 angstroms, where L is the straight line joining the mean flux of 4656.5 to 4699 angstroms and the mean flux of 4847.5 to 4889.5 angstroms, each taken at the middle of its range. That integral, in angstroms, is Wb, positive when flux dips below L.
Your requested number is 6.6 angstroms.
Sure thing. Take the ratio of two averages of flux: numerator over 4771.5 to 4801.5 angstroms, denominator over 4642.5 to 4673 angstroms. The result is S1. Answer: 0.80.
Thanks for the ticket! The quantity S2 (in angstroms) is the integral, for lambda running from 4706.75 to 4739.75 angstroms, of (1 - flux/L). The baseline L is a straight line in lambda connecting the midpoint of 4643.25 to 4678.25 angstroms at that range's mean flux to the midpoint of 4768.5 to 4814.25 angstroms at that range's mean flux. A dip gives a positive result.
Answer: -4.3 angstroms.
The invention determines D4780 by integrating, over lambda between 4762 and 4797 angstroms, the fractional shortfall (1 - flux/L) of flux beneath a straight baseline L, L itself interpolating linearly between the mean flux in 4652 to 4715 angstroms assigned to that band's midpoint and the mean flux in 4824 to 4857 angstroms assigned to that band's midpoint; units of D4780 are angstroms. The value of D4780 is 5.4 angstroms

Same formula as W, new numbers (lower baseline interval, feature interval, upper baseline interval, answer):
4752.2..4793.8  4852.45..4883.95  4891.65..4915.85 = 3.3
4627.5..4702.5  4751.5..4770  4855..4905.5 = 1.8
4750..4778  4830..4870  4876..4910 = 2.6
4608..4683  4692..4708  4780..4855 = -3.1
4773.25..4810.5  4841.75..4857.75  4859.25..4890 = 1.0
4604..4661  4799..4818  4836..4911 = 1.8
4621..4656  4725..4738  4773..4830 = -2.1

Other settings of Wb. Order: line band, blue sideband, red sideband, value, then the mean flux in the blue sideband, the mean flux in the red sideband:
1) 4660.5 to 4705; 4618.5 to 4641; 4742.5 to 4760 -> -2.7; 7.33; 7.11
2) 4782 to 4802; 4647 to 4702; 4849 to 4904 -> 3.0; 7.47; 6.94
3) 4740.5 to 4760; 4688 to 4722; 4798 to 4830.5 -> 0.5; 7.83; 6.4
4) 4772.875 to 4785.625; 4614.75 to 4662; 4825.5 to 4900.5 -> 2.4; 7.16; 6.81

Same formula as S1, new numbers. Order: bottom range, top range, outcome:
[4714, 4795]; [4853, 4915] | 1.08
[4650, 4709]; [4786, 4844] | 0.86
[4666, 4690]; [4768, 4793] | 0.82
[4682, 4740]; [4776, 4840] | 0.84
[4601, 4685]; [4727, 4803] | 0.88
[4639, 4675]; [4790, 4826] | 0.88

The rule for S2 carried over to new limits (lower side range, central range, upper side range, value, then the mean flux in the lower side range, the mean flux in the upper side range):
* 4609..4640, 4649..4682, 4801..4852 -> -0.6 angstroms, 7.44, 6.51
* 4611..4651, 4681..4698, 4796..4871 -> -0.7 angstroms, 7.31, 6.49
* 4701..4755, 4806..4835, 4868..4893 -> 1.7 angstroms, 7.5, 6.85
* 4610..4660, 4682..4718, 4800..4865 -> -3.5 angstroms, 7.21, 6.53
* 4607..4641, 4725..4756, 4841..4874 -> -2.1 angstroms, 7.35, 6.31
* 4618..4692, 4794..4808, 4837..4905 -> 1.6 angstroms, 7.23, 6.83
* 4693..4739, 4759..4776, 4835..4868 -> 3.7 angstroms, 7.87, 6.51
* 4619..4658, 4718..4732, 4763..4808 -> -3.1 angstroms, 7.17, 5.93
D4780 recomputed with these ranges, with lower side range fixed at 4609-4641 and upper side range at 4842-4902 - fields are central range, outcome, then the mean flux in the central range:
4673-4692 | 0.56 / 7.03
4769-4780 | 2.20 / 5.6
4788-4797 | 0.88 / 6.28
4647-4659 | 0.56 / 6.98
